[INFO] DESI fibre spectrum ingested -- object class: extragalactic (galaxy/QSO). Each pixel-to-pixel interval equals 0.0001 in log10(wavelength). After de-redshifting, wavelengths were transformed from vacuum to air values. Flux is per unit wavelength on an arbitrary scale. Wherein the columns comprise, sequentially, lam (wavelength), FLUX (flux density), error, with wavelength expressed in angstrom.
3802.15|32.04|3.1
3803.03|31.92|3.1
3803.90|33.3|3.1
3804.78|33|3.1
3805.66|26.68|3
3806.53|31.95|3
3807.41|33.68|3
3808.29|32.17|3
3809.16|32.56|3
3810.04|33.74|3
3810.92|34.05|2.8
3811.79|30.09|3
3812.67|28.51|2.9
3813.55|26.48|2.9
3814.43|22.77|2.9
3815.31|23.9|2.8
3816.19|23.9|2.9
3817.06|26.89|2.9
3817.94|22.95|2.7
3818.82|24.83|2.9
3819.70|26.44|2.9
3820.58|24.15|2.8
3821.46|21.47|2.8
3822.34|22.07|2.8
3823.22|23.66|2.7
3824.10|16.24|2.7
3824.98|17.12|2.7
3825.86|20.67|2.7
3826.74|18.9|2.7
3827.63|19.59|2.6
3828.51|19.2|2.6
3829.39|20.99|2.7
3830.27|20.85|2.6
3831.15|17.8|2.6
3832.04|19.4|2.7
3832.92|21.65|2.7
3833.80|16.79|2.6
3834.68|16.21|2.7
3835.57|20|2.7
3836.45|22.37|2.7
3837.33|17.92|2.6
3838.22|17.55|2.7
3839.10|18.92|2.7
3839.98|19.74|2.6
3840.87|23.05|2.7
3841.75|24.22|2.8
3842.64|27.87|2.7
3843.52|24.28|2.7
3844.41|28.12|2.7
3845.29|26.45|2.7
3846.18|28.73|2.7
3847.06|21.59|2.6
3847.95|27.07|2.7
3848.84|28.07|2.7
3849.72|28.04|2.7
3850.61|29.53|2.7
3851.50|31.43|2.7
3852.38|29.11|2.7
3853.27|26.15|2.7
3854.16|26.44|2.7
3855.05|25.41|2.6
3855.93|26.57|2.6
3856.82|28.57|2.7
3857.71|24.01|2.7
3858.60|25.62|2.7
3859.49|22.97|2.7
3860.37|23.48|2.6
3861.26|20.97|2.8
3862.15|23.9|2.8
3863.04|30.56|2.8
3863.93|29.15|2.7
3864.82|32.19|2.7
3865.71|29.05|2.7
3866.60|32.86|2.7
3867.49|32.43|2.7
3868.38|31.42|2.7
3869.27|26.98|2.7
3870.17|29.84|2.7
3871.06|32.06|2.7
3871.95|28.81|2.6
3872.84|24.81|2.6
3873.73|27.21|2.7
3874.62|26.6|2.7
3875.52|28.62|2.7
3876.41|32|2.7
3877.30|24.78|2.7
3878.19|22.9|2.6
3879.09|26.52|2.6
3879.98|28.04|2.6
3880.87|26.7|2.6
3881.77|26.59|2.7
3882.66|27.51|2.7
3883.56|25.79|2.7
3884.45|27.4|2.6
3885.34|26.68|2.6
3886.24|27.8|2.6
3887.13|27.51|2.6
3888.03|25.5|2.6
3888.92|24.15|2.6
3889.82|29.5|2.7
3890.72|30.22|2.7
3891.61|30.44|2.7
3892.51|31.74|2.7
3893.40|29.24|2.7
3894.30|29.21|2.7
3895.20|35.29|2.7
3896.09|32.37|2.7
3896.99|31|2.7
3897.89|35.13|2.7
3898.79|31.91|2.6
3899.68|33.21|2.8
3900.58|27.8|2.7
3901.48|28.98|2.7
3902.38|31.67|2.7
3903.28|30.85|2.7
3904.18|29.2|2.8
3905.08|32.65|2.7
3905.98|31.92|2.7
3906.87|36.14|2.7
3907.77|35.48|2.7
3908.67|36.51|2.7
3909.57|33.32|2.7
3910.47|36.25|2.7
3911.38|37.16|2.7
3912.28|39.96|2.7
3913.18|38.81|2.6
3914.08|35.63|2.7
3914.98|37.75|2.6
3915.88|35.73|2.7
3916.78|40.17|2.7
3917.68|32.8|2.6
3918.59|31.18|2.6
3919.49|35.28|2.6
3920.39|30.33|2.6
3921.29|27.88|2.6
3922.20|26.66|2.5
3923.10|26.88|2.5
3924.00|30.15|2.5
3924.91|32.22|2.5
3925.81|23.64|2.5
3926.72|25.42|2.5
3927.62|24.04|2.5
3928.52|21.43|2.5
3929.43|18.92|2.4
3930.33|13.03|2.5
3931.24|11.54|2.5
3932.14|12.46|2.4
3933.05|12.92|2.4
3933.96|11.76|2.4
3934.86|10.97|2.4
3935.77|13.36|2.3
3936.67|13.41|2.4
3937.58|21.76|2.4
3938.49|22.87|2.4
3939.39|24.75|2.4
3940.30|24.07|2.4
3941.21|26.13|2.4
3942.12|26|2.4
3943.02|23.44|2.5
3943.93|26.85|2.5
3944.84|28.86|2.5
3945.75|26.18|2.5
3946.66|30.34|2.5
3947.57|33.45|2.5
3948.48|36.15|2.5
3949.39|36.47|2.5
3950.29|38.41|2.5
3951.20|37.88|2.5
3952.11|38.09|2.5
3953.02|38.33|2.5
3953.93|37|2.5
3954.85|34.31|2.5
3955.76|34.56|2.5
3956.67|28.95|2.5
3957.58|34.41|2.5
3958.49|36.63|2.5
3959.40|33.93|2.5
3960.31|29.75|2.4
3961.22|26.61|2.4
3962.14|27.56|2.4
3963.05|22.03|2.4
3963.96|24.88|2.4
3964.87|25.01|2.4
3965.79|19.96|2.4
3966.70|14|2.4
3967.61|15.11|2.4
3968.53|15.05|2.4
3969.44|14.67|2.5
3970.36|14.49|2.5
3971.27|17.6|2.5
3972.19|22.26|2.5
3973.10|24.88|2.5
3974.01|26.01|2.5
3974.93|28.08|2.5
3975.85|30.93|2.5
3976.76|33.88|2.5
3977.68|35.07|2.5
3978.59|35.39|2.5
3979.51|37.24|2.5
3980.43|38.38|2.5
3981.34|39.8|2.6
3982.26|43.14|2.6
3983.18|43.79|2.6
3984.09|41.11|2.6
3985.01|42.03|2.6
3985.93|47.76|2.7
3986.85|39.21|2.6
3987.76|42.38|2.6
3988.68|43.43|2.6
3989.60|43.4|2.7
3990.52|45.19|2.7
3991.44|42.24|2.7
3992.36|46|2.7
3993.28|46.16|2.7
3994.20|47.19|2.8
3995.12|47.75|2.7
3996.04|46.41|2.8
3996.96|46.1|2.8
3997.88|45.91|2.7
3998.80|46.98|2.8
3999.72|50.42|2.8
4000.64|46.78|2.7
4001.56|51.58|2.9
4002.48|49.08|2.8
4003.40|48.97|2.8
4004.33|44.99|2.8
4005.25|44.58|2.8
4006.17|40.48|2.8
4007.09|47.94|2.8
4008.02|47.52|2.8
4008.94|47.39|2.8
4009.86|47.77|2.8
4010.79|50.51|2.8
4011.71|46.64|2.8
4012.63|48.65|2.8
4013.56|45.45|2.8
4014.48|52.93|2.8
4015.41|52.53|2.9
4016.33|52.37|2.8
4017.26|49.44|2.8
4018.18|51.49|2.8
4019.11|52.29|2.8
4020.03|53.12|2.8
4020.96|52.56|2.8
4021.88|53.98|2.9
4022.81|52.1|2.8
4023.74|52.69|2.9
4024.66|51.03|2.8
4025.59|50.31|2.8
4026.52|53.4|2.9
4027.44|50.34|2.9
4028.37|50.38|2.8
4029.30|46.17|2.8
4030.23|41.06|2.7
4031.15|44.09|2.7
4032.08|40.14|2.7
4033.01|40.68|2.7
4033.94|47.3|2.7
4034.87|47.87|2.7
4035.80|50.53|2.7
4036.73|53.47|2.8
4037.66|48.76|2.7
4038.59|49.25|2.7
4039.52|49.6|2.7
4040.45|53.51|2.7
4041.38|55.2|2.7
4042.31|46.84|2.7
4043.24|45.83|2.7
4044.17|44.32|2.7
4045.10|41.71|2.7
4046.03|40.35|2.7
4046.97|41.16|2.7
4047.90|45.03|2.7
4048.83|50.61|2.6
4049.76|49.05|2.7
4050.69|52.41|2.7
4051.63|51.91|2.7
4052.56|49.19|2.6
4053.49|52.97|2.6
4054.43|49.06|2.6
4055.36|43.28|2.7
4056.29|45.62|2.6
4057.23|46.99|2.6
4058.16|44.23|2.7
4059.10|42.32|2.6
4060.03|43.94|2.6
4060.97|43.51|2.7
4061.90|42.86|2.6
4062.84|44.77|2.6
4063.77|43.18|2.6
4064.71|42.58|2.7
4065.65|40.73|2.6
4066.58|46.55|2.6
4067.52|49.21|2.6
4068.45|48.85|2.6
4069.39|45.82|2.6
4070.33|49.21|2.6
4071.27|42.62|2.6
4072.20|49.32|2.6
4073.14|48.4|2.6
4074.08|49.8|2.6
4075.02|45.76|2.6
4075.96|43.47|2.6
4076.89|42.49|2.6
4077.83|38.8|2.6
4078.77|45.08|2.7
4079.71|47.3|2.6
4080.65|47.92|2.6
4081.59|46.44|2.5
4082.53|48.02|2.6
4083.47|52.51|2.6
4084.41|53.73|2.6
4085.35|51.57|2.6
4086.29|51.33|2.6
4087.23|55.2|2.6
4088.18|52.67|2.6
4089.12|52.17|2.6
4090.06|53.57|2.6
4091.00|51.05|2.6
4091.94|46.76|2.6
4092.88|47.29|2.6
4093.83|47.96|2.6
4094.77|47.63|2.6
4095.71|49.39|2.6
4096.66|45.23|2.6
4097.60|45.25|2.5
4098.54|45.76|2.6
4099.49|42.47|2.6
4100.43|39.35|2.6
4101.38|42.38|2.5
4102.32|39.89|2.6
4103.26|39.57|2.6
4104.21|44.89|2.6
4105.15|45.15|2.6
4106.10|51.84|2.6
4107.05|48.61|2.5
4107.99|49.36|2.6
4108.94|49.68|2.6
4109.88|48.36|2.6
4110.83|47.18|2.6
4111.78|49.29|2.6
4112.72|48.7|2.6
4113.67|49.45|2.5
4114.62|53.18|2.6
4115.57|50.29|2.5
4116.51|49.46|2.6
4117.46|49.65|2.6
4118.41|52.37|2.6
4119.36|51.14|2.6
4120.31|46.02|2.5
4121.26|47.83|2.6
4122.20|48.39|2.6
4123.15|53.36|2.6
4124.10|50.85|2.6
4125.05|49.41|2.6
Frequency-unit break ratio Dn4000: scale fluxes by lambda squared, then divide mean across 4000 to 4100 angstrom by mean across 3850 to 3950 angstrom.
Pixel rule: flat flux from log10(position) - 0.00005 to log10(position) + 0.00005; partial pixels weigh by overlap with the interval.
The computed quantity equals 1.84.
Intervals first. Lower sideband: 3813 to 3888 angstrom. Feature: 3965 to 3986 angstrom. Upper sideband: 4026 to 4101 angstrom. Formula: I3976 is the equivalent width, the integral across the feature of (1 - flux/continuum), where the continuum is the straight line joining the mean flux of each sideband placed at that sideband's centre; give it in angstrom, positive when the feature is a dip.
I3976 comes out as 4.9 angstrom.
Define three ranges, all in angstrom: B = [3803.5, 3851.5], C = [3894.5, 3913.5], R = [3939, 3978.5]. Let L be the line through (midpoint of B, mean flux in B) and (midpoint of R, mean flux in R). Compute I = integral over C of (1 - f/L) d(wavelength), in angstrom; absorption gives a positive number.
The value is -5.0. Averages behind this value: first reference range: 24.5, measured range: 33.5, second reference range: 28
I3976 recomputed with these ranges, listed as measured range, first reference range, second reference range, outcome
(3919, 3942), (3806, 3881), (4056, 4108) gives 7.86 angstrom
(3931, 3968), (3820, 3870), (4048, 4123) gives 8.77 angstrom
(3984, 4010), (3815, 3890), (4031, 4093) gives -3.48 angstrom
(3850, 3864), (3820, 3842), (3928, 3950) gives -4.03 angstrom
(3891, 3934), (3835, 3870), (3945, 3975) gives -4.42 angstrom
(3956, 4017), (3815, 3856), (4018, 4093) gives 3.47 angstrom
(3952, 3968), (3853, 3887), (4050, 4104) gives 3.09 angstrom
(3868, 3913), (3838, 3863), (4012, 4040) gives 1.21 angstrom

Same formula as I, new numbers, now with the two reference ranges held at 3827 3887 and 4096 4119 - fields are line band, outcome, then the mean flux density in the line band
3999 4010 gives -2.6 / 47.3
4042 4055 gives -1.6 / 47.2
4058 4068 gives -0.2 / 44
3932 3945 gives 5.0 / 20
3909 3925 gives -1.7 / 33.8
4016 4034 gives -4.2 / 49.3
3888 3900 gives -0.9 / 30.8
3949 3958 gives -0.6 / 35.9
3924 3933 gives 3.2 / 20.5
